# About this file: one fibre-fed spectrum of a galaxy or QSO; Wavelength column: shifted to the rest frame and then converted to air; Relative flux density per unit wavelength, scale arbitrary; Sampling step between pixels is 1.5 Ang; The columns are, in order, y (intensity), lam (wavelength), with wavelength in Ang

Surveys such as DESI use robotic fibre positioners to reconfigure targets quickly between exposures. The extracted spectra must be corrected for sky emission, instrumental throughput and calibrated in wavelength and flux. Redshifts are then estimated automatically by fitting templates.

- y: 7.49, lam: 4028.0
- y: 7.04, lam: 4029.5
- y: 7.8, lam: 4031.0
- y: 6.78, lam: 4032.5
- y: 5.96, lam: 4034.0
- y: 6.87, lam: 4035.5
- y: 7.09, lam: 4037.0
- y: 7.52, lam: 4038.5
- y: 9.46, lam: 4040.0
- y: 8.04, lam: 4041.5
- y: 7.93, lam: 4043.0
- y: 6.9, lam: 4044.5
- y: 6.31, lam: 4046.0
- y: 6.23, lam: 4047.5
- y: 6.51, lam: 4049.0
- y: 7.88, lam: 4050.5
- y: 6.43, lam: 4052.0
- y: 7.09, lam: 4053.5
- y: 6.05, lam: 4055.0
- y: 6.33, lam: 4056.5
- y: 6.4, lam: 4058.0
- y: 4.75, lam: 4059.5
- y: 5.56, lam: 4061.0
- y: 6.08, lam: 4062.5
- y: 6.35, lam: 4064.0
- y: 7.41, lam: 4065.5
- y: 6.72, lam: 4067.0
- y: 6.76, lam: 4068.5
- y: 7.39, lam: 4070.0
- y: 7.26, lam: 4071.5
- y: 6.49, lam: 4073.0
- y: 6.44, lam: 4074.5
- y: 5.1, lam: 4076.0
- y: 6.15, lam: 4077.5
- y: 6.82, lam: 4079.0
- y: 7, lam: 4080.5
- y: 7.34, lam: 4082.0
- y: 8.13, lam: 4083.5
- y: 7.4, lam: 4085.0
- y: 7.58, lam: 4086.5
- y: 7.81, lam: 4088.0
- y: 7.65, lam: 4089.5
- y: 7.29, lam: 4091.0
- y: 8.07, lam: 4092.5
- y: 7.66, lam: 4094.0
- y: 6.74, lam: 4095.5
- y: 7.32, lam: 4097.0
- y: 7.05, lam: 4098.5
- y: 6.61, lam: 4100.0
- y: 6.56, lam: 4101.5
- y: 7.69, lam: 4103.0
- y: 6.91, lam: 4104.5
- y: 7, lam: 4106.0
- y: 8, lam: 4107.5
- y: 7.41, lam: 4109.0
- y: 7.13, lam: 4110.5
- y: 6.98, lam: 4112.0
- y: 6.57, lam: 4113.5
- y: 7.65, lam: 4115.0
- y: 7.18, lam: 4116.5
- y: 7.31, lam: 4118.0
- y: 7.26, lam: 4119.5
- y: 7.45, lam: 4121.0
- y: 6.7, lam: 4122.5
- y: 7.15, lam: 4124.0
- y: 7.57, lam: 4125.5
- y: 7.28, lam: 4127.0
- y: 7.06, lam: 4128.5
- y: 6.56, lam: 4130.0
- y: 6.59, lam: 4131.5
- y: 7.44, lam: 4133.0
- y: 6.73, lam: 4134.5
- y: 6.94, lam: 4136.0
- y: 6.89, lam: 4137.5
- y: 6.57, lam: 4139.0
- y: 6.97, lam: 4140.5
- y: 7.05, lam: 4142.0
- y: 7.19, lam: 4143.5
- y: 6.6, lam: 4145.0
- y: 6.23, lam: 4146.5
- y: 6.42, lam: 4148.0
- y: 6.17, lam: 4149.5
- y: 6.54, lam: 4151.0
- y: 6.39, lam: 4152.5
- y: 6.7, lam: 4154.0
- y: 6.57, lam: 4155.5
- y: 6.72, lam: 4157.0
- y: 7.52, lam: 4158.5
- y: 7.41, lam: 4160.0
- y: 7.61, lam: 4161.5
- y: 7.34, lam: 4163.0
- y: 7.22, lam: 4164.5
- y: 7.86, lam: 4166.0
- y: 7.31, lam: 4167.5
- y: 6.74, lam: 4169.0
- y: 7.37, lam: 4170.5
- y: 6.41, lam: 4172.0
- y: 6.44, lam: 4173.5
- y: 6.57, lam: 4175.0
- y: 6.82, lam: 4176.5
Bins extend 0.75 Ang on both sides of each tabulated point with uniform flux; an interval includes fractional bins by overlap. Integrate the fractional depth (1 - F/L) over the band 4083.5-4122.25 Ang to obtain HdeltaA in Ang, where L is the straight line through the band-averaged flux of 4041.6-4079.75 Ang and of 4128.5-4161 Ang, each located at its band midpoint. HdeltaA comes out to -3.6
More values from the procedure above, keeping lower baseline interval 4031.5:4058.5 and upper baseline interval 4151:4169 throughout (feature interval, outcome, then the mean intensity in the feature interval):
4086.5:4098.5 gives -0.74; 7.48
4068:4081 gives 0.81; 6.59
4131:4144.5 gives 0.30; 6.93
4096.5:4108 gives -0.11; 7.12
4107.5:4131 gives -0.34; 7.17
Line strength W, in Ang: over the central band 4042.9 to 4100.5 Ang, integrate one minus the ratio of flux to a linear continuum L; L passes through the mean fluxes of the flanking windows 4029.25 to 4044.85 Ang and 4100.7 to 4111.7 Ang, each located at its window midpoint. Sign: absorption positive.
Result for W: 3.85 Ang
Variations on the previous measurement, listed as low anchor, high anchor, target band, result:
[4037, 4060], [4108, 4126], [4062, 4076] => 0.7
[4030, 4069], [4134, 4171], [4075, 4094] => -1.0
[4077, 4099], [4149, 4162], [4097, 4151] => 0.7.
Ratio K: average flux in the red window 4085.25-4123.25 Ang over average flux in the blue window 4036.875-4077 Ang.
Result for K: 1.08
